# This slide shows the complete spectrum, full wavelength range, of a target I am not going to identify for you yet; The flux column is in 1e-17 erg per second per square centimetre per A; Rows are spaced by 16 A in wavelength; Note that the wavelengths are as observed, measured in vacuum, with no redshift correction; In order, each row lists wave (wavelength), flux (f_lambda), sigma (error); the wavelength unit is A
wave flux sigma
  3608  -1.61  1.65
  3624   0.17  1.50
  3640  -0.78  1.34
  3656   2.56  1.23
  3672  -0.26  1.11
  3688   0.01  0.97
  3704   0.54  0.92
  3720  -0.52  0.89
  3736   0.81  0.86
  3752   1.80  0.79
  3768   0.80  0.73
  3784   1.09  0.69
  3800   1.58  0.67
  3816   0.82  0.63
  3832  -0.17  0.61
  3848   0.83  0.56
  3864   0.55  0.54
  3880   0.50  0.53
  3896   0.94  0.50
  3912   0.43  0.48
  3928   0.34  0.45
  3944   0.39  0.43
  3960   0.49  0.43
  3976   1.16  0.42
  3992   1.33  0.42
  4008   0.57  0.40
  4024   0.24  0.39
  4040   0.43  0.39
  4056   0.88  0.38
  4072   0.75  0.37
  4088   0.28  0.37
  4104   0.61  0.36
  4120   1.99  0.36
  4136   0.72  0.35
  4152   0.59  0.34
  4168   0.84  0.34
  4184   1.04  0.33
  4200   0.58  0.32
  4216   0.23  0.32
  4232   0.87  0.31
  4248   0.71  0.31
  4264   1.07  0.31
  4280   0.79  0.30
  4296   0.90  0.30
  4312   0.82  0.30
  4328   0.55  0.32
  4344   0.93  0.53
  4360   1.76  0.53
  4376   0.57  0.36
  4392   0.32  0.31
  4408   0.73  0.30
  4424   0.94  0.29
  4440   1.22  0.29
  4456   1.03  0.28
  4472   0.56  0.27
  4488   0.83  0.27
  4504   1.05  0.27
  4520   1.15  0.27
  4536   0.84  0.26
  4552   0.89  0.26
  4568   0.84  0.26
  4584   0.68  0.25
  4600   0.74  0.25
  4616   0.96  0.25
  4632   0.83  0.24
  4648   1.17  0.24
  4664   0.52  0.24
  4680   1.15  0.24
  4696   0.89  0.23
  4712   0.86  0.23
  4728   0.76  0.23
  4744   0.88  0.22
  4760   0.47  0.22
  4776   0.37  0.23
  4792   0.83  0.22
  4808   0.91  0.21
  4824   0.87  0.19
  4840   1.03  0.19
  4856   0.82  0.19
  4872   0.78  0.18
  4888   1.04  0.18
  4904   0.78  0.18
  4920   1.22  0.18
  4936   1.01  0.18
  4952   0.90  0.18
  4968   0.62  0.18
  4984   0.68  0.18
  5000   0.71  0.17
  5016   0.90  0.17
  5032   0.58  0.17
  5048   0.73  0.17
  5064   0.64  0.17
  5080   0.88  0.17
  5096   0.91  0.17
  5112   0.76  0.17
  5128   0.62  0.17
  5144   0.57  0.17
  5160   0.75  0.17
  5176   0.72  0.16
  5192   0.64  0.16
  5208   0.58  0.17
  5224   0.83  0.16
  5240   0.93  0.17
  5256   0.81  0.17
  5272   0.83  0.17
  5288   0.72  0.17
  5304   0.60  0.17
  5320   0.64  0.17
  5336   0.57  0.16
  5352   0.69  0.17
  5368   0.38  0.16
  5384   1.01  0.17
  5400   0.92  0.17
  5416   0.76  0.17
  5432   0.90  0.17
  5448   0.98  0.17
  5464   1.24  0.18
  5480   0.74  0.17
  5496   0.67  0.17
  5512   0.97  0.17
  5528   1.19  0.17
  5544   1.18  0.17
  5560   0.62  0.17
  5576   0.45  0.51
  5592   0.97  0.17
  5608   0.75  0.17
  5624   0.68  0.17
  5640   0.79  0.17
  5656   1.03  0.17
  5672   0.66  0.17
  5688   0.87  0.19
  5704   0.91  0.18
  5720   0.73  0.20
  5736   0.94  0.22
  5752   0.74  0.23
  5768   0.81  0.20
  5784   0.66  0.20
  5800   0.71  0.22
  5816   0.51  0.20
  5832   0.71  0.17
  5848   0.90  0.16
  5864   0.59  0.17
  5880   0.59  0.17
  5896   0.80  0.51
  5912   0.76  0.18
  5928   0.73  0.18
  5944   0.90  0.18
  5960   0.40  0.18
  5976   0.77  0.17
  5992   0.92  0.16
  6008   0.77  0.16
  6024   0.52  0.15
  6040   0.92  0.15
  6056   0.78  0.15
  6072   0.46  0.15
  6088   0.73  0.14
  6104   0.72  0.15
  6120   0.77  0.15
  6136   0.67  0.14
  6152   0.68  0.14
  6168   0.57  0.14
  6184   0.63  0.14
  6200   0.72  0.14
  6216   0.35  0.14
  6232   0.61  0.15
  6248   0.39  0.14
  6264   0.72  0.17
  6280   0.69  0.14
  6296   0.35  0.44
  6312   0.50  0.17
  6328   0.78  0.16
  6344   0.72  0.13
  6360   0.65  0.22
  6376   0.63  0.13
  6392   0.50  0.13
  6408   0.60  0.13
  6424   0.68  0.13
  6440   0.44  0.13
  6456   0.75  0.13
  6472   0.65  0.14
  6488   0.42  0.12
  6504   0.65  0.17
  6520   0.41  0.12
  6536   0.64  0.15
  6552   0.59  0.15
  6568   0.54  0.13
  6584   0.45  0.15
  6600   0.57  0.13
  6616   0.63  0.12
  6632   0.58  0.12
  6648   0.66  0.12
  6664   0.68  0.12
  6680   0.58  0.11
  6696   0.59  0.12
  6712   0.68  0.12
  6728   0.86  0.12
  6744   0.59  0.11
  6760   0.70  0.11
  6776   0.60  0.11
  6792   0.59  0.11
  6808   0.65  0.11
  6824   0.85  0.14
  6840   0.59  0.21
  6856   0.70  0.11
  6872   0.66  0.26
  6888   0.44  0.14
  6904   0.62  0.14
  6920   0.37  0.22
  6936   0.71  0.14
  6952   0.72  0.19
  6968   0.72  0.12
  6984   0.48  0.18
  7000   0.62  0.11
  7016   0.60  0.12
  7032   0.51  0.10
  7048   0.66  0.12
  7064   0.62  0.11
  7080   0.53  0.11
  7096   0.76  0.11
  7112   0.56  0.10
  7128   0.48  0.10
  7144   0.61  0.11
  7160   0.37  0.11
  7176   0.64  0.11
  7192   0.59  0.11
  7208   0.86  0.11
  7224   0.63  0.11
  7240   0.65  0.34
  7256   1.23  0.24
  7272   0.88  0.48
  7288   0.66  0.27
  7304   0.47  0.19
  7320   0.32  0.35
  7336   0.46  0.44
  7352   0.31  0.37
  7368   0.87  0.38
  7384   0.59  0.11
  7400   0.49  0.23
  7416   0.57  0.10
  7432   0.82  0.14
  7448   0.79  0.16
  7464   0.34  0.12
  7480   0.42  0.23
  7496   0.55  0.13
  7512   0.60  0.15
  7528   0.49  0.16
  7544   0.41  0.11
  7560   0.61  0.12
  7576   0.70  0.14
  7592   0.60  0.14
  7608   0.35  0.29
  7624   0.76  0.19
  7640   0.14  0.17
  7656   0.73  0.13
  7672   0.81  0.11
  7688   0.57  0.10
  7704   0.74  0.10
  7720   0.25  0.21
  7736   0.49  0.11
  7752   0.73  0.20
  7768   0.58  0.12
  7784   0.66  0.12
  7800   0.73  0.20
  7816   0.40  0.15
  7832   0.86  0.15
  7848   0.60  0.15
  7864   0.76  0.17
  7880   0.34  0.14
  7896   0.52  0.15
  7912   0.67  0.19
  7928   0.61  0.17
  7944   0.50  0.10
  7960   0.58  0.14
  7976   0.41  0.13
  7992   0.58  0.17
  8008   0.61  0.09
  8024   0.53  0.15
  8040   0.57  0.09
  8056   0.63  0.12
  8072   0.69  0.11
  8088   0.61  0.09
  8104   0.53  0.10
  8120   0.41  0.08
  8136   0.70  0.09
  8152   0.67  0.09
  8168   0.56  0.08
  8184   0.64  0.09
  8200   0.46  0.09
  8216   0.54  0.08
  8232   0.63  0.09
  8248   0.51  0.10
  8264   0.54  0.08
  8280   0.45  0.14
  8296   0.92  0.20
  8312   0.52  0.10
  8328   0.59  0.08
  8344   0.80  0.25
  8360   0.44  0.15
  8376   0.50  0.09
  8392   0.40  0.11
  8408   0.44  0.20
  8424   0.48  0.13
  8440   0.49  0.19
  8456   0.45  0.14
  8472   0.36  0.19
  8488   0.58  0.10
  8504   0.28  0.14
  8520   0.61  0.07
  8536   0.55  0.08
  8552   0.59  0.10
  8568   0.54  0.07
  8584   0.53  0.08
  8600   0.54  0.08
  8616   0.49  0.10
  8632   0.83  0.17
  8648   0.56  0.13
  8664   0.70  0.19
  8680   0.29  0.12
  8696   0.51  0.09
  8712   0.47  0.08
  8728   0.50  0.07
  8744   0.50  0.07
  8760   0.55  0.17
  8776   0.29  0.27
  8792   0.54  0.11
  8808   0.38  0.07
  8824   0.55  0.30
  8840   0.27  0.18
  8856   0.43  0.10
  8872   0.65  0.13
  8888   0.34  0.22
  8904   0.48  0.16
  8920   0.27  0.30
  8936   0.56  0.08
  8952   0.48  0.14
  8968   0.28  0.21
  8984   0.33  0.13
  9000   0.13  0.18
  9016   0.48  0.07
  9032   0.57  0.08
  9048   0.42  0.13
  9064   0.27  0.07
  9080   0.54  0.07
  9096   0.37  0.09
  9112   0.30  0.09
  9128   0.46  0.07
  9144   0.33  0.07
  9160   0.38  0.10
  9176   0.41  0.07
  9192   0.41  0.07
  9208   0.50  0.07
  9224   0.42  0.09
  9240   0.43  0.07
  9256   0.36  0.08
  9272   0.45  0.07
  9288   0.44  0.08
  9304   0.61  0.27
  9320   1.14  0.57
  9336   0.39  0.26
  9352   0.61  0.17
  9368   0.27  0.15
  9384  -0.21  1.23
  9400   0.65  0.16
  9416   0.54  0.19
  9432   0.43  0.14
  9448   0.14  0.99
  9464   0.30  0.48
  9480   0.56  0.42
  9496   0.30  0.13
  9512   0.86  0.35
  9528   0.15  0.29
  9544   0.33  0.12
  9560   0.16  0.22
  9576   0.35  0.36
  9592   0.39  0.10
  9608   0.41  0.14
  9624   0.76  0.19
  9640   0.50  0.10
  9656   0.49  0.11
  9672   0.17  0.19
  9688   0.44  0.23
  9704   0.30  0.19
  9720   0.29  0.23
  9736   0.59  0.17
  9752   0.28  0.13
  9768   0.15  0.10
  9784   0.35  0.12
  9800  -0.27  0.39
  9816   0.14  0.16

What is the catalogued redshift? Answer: 0.11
